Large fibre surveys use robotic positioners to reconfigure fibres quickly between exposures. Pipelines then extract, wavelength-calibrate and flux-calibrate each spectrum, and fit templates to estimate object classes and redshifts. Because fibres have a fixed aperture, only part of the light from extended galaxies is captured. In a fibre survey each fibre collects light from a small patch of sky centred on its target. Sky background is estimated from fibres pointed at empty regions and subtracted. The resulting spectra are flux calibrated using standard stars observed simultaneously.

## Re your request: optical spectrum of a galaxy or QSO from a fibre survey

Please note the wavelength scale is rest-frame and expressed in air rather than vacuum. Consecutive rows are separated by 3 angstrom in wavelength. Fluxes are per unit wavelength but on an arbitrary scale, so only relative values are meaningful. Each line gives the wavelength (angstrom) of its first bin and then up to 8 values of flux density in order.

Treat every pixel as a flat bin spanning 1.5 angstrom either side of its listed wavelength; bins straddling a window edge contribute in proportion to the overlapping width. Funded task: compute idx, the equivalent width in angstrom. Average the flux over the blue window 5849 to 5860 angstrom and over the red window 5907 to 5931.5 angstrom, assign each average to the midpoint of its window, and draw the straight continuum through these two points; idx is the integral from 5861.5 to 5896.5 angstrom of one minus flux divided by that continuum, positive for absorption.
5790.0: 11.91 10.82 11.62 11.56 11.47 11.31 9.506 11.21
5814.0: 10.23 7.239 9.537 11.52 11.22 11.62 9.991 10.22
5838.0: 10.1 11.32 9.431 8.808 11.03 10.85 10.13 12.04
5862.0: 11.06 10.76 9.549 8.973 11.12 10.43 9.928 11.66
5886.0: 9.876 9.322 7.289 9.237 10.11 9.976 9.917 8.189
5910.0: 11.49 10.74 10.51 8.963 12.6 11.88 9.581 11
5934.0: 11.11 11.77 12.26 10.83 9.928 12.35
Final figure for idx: 3.08 angstrom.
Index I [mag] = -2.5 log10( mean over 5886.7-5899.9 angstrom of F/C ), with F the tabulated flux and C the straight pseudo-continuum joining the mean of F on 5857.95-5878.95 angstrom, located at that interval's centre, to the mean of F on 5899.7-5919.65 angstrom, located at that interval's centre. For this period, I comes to 0.13 mag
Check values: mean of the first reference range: 10.5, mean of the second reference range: 10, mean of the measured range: 9.07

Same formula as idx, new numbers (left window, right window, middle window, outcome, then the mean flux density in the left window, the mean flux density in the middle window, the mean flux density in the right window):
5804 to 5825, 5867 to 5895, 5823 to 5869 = -3.0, 10.1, 10.6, 9.77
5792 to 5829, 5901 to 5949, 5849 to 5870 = -0.1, 10.6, 10.7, 10.7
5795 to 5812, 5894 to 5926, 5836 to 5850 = 1.0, 11.1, 10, 10.3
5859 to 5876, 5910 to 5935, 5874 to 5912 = 2.8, 10.5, 9.85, 10.8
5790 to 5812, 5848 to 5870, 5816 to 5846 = 1.8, 11.1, 10.2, 10.7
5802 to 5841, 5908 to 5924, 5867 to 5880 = 0.7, 10.4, 10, 10.8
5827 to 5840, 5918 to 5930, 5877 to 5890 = 0.5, 10.5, 10.3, 10.8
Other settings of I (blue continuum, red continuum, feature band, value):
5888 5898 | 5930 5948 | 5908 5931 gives -0.06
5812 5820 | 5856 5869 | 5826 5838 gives -0.11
